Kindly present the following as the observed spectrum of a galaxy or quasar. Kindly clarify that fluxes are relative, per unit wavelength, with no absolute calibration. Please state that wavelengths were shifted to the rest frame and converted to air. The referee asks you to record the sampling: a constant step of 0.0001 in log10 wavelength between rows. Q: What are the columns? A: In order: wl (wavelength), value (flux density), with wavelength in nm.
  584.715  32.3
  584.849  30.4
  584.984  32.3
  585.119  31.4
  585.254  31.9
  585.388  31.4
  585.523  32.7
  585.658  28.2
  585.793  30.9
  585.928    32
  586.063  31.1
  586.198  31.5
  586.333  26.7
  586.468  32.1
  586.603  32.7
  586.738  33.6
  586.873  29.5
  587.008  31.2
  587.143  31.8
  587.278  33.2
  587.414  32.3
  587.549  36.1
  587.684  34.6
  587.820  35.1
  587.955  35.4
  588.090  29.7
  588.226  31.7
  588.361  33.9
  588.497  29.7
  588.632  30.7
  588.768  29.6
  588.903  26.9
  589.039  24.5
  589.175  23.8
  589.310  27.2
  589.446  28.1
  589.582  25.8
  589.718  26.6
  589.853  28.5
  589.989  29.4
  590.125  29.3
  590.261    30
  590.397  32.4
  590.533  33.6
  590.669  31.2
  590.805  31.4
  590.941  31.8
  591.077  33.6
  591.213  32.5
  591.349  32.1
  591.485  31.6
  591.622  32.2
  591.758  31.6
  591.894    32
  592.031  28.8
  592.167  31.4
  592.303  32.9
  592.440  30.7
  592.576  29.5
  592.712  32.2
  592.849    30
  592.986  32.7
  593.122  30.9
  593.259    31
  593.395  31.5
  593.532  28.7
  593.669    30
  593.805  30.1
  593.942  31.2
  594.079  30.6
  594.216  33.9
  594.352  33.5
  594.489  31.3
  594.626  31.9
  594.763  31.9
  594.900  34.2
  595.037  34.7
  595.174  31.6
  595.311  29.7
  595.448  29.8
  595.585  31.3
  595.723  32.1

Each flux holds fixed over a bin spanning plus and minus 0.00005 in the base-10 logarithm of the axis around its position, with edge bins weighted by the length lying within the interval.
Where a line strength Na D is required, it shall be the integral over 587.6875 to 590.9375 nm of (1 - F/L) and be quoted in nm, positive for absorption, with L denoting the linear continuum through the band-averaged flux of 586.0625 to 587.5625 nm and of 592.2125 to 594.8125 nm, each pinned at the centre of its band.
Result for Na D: 0.170 nm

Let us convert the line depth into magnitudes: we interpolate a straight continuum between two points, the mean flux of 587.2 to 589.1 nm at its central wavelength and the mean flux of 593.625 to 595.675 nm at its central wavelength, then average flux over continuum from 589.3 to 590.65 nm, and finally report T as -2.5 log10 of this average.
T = 0.09 mag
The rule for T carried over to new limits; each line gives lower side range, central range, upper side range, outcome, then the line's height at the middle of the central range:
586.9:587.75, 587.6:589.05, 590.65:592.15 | 0.05 mag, 32.7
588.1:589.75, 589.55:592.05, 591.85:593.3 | -0.04 mag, 29.7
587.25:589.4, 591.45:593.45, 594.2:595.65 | 0.01 mag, 31.6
